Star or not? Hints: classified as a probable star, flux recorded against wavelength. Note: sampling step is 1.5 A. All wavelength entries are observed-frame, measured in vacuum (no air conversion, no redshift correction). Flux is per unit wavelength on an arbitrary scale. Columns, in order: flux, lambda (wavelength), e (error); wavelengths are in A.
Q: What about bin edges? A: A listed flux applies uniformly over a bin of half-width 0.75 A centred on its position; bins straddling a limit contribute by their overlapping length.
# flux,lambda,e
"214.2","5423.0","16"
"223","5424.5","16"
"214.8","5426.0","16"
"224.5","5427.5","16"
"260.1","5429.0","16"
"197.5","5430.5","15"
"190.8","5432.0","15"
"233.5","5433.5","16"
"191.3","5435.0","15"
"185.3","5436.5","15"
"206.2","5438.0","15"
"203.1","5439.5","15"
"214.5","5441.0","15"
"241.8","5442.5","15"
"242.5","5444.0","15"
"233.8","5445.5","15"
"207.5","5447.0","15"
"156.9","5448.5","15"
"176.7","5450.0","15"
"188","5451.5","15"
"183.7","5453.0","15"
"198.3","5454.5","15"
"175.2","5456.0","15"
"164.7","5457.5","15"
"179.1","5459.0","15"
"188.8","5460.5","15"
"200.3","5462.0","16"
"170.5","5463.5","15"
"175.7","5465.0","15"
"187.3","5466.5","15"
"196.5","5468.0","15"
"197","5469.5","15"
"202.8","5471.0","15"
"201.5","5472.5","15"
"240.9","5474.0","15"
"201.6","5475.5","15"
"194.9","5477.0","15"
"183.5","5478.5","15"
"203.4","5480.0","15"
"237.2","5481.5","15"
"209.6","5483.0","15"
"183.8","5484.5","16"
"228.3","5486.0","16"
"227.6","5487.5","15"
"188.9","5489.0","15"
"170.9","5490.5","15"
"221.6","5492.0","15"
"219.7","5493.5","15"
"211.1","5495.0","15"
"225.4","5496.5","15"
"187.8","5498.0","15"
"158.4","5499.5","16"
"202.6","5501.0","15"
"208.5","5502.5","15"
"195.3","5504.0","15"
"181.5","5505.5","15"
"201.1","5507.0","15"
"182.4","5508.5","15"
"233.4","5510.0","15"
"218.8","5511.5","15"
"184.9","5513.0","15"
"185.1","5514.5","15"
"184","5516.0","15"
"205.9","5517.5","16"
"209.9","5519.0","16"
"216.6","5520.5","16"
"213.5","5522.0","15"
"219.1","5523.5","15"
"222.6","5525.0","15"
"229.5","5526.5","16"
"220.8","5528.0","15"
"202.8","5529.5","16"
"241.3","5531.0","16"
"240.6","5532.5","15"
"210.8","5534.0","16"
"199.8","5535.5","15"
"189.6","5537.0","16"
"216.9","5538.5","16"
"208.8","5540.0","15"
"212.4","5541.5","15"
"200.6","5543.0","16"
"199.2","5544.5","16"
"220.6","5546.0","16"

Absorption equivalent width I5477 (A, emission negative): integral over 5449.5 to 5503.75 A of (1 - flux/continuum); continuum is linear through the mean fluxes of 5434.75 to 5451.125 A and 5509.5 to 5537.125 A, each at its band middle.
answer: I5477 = 2.9 A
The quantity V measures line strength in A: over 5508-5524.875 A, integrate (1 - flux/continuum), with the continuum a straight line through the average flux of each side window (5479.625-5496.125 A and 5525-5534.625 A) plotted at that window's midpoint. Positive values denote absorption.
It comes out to 1.1 A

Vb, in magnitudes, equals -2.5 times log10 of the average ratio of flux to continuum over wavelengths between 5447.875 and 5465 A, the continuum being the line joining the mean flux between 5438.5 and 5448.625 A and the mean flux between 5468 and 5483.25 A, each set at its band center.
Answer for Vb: 0.18 mag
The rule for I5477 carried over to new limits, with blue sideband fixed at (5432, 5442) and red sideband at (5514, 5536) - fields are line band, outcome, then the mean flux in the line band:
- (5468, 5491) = 0.5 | 205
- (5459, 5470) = 1.1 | 187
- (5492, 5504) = 0.5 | 203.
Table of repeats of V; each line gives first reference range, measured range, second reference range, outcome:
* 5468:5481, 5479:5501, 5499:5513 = -0.5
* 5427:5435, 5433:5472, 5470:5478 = 3.1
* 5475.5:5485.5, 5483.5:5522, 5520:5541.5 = 1.3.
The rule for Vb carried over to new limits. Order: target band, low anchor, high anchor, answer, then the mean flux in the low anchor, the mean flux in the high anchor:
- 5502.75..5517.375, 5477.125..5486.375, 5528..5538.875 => 0.07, 206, 215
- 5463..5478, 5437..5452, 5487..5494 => 0.05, 207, 204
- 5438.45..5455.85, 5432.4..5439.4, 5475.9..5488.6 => 0.01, 203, 208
